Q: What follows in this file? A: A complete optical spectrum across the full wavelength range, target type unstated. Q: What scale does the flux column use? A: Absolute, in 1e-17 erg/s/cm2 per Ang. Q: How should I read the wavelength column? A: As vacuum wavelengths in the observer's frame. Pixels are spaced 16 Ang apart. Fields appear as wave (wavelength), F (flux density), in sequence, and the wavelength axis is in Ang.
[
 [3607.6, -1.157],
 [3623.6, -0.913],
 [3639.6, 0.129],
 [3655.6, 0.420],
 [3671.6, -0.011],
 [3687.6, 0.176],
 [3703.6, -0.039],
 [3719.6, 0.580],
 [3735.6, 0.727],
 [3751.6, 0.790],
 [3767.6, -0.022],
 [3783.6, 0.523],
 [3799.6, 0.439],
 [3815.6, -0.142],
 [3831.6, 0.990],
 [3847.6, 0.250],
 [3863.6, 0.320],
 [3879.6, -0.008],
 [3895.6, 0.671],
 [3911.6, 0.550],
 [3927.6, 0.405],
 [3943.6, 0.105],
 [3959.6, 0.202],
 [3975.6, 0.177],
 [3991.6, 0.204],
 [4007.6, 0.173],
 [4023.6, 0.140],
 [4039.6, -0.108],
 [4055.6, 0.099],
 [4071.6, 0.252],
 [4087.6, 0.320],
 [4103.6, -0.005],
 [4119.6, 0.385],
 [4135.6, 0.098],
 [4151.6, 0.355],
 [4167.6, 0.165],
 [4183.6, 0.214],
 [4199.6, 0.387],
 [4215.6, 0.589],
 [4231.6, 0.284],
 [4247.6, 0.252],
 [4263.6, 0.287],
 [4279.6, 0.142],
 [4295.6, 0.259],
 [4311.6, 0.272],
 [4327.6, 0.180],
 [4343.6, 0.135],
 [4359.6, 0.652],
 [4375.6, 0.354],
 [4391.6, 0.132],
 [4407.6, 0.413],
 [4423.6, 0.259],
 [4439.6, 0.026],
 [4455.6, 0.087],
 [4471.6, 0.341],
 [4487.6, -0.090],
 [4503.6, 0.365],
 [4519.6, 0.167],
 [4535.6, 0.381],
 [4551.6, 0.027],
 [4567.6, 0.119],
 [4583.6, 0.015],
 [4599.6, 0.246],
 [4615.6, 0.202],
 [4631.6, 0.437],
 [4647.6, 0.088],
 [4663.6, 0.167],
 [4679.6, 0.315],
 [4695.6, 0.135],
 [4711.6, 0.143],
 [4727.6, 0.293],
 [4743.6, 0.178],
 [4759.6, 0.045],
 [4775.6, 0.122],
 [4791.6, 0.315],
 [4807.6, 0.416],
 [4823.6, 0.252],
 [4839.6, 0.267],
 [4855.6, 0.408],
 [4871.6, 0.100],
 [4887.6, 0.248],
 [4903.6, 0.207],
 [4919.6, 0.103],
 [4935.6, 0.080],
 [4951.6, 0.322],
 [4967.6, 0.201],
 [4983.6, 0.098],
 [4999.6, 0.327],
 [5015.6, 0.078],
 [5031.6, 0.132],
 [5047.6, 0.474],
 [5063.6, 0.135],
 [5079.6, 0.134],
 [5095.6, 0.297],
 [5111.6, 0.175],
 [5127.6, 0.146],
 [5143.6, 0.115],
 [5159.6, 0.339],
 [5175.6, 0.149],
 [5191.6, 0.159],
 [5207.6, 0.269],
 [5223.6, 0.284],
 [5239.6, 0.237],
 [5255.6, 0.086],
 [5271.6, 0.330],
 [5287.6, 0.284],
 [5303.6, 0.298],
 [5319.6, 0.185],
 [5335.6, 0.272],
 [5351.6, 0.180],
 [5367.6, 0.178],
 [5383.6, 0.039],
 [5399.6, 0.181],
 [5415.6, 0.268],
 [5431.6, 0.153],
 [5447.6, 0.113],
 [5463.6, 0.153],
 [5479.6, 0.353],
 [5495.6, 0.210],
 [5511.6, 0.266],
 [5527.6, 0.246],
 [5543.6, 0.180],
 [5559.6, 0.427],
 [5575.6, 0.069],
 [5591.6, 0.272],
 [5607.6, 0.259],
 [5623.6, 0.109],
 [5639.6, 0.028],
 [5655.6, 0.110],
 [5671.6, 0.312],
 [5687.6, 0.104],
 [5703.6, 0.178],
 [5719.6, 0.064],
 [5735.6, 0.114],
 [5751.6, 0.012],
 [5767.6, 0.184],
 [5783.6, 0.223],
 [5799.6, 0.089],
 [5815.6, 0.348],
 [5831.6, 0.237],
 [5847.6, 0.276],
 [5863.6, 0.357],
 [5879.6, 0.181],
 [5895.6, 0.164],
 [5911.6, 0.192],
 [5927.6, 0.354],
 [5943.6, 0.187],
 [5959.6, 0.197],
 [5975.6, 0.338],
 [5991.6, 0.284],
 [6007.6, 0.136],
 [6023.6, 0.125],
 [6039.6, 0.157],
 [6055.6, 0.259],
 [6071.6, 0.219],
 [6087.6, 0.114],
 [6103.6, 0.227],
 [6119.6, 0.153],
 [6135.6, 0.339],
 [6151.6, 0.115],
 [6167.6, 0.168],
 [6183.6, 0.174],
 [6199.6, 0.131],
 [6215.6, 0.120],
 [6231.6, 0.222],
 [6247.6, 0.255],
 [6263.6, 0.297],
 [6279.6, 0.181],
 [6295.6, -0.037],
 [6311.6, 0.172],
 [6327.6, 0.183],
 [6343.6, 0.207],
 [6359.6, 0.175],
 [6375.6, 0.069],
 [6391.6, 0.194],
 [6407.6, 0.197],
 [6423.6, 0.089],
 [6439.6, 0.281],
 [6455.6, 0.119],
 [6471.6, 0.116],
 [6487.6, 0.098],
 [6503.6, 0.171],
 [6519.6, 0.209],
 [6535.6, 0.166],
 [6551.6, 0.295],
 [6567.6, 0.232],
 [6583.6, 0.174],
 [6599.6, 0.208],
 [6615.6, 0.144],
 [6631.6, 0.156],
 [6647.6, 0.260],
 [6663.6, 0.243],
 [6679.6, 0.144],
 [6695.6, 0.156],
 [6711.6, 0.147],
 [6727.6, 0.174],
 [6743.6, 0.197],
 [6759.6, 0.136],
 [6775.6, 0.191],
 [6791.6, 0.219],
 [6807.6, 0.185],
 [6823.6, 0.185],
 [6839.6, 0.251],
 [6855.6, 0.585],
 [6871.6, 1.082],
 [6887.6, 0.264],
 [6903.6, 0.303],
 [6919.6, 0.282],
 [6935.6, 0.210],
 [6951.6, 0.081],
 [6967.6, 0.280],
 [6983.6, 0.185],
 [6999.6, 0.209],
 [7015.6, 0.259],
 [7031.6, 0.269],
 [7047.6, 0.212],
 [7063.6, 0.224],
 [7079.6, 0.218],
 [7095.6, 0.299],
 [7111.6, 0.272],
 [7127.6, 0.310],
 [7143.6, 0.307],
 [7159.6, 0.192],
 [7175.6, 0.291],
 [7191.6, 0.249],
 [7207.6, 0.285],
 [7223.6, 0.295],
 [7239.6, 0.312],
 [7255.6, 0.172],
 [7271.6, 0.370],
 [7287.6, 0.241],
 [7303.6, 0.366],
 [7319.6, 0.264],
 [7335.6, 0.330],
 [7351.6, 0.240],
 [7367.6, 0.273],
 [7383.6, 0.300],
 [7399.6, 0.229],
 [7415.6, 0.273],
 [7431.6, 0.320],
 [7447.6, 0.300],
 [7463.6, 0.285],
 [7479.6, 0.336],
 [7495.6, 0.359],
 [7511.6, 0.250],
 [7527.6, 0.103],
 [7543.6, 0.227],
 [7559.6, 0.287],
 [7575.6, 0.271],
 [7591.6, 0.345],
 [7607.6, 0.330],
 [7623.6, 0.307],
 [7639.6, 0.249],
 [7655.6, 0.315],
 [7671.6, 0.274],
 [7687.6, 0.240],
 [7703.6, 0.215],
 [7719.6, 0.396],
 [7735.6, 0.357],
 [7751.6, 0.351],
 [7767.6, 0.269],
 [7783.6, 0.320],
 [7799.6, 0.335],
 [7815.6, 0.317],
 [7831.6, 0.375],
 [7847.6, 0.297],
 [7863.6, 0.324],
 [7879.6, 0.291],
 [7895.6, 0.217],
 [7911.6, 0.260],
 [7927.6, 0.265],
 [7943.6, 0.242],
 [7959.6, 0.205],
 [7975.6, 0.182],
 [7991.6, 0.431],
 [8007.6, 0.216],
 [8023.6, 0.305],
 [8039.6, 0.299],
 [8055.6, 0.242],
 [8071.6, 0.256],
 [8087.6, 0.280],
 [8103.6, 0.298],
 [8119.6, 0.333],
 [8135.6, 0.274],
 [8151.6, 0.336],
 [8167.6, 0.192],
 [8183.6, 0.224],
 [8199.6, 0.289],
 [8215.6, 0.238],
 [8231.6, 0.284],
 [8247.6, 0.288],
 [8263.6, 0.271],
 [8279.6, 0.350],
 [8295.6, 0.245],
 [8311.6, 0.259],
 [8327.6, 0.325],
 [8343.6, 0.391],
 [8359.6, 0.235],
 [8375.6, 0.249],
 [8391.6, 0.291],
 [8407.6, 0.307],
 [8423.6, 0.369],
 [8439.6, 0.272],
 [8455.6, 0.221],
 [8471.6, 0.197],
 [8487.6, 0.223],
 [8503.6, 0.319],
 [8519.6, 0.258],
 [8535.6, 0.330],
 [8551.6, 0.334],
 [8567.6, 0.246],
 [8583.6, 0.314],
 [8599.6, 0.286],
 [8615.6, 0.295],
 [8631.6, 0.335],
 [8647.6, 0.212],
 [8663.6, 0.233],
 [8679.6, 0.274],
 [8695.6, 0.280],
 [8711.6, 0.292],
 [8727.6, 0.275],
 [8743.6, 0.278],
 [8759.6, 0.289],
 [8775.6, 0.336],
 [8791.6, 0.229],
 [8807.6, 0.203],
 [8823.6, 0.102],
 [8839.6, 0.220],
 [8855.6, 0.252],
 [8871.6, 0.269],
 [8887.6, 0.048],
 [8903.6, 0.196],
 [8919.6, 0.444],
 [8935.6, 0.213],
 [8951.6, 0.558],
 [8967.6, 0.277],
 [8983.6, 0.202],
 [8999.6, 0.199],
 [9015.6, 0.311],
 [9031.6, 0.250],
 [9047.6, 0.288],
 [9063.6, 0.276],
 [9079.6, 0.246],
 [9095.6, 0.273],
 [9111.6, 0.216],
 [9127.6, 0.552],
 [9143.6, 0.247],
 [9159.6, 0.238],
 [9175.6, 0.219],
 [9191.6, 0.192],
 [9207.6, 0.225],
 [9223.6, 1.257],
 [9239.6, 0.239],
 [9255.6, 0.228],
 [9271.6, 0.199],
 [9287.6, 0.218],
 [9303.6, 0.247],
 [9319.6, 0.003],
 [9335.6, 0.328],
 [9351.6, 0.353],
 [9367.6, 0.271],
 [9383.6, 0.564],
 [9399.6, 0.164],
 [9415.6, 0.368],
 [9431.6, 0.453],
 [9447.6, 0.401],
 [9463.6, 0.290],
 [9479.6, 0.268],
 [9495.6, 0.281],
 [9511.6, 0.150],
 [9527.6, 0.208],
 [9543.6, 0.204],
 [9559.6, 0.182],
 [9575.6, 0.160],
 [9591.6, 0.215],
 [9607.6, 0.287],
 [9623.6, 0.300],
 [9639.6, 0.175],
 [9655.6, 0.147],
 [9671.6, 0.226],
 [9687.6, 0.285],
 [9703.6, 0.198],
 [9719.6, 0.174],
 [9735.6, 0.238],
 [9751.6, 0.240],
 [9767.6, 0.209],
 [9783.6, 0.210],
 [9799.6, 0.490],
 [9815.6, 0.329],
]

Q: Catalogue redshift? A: 0.841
